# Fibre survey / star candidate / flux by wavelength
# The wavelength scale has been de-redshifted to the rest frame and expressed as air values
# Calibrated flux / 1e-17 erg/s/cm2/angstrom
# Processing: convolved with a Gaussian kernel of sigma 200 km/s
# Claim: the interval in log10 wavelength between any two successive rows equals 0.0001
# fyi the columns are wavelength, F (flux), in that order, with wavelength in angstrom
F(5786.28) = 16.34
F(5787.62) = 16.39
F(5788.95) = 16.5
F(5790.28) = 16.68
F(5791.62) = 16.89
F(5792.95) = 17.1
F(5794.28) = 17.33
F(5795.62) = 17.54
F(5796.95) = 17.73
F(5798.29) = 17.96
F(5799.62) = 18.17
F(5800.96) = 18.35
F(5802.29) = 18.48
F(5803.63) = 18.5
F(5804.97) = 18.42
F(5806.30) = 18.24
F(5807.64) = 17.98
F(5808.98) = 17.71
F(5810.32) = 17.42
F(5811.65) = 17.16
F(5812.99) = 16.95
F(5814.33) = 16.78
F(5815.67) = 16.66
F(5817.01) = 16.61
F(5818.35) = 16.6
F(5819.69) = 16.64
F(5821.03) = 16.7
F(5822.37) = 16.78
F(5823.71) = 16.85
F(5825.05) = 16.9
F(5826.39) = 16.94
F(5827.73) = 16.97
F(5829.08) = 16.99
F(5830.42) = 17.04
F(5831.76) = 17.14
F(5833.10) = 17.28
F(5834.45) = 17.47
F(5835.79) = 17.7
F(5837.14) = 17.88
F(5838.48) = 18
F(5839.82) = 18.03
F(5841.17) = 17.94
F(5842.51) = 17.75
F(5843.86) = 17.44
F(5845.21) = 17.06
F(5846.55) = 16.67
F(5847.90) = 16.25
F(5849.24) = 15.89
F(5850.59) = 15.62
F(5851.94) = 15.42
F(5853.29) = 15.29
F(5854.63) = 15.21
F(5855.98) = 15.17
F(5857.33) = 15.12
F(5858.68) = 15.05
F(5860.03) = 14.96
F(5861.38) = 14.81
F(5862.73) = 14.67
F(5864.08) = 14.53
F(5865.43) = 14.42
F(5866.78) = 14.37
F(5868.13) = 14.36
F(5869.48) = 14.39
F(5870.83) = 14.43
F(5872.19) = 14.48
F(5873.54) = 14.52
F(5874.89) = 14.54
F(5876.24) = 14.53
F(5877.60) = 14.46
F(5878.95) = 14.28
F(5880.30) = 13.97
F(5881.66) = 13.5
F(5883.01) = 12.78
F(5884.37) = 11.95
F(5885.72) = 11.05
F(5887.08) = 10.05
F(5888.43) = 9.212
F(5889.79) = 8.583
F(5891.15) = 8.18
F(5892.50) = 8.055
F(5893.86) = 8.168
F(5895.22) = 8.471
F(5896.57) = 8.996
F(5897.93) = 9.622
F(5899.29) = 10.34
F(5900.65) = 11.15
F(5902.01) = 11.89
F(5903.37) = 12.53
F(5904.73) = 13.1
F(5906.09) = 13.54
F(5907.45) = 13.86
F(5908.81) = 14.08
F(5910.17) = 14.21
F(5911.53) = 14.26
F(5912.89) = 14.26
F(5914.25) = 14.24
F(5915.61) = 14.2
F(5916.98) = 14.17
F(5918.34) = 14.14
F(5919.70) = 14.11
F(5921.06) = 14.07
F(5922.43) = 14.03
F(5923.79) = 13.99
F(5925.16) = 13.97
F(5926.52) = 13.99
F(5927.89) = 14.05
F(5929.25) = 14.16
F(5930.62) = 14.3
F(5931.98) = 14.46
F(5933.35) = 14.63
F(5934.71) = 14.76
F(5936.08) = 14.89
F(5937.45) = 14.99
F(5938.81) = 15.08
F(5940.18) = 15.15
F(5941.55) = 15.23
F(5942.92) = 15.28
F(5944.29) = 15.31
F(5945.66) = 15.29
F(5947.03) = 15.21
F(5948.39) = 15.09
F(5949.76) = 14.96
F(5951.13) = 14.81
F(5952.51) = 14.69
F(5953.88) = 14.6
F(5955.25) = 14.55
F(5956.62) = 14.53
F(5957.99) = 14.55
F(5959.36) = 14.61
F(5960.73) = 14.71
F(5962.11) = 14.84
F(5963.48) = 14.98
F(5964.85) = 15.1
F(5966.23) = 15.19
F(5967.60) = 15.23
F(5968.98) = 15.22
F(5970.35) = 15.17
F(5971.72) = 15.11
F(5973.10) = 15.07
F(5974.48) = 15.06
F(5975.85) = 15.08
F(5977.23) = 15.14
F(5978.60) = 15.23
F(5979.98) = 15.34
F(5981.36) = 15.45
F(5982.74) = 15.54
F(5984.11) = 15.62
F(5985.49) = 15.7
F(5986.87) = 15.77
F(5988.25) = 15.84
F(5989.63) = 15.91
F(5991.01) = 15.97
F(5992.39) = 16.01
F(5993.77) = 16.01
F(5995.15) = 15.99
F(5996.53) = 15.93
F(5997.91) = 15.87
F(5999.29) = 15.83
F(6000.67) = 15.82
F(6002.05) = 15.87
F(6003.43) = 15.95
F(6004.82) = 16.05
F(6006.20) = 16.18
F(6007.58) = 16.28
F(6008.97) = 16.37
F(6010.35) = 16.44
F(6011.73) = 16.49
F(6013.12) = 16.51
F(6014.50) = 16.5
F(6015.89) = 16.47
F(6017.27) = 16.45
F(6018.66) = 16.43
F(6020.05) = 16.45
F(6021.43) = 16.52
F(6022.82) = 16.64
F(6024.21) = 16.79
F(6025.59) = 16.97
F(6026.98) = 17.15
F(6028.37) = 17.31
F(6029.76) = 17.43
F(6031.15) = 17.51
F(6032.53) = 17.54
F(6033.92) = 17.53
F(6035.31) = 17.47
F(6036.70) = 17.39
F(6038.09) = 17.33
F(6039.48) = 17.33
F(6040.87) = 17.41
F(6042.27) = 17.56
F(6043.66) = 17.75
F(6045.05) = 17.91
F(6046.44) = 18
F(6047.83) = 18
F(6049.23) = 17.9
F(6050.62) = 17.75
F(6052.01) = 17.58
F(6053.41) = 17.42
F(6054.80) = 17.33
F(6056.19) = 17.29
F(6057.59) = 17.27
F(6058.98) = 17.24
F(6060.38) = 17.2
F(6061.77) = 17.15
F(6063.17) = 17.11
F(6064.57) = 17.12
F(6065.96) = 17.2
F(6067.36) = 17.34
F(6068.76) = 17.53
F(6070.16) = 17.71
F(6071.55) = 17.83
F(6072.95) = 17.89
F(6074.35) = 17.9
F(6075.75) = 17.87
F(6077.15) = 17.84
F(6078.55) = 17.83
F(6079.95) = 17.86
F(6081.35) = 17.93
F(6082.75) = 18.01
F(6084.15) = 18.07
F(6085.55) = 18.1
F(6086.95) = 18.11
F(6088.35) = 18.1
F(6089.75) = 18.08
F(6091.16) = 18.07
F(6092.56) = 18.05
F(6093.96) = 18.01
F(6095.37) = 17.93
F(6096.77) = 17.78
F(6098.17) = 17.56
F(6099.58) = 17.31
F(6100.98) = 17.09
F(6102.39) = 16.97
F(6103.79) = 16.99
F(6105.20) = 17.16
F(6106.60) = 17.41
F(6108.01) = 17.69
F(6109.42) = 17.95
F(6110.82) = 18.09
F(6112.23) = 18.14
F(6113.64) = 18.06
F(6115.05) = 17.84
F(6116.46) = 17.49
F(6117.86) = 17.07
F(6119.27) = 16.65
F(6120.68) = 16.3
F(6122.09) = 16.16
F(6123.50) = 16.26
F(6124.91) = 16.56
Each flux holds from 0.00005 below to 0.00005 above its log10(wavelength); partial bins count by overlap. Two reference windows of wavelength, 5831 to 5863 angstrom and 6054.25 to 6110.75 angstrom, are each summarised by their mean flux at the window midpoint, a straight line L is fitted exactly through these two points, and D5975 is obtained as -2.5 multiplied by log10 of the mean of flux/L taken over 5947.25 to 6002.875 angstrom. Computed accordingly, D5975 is 0.119 mag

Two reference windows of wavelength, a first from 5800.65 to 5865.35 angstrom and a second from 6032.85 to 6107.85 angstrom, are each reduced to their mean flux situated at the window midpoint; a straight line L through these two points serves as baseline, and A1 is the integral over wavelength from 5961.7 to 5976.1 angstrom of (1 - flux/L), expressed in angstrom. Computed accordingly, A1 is 1.8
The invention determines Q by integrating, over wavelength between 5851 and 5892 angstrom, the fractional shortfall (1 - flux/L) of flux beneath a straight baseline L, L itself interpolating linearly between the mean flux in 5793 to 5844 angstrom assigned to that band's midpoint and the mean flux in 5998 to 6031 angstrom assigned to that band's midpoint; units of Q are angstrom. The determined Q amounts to 8.6 angstrom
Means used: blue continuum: 17.4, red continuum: 16.5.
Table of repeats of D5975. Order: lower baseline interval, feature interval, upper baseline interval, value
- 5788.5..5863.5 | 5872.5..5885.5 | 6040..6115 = 0.23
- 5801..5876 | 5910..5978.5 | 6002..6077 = 0.15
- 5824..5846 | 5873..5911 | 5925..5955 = 0.33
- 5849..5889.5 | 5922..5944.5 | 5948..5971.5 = 0.00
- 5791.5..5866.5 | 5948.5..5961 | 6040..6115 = 0.17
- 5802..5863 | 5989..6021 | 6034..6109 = 0.08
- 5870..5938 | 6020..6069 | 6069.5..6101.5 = -0.04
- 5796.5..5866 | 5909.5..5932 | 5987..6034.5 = 0.18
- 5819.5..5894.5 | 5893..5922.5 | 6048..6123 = 0.23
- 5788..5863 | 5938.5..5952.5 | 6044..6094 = 0.15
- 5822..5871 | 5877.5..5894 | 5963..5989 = 0.40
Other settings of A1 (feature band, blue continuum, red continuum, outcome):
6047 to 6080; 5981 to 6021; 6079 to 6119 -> -0.8 angstrom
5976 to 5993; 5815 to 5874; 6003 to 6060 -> 1.2 angstrom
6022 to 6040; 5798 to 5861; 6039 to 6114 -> 0.3 angstrom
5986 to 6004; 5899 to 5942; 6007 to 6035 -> 0.2 angstrom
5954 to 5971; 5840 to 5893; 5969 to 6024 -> 0.6 angstrom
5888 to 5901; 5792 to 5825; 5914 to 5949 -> 5.4 angstrom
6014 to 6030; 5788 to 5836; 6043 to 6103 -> 0.8 angstrom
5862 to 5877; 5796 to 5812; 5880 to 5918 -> -0.9 angstrom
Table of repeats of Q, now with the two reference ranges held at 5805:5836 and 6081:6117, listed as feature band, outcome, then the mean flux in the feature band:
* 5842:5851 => 0.27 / 16.7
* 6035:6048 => 0.02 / 17.6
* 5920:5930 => 1.91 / 14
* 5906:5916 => 1.86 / 14.1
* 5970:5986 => 2.01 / 15.3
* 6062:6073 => 0.17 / 17.4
